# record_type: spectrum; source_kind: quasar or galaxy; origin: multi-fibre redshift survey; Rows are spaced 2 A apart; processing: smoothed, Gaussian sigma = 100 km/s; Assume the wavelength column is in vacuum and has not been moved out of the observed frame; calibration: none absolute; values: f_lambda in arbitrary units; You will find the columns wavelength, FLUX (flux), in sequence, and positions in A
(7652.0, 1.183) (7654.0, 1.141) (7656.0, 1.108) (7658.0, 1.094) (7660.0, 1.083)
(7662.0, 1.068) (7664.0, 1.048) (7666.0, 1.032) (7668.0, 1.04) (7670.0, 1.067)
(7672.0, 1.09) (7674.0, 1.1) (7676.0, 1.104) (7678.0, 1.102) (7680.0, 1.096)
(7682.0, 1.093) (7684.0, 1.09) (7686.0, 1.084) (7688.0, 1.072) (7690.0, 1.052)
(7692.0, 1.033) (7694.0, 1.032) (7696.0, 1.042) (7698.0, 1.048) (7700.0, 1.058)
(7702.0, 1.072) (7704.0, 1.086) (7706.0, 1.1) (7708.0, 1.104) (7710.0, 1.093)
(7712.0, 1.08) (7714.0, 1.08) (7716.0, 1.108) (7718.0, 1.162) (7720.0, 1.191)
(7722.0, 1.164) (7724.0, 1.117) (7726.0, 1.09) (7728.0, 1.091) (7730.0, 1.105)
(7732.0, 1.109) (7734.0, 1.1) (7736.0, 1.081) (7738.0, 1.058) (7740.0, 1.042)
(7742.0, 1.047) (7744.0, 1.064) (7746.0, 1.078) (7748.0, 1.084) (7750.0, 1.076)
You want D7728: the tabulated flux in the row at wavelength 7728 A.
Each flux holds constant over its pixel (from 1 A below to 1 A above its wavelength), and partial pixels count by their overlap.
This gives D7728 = 1.091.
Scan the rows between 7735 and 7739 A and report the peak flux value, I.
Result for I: 1.081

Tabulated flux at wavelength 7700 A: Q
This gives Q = 1.058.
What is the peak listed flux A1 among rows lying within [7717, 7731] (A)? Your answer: 1.191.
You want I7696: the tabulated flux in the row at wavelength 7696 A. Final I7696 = 1.042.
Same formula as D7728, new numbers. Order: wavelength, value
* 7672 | 1.09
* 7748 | 1.084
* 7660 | 1.083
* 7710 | 1.093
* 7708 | 1.104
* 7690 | 1.052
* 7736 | 1.081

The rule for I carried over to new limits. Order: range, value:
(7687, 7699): 1.072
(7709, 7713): 1.093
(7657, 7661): 1.094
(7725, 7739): 1.109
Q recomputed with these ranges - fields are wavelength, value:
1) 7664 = 1.048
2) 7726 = 1.09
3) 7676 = 1.104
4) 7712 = 1.08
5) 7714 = 1.08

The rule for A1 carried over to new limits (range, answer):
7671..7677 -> 1.104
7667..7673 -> 1.09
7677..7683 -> 1.102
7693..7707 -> 1.1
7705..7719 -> 1.162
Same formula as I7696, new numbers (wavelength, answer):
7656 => 1.108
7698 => 1.048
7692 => 1.033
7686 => 1.084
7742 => 1.047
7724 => 1.117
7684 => 1.09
